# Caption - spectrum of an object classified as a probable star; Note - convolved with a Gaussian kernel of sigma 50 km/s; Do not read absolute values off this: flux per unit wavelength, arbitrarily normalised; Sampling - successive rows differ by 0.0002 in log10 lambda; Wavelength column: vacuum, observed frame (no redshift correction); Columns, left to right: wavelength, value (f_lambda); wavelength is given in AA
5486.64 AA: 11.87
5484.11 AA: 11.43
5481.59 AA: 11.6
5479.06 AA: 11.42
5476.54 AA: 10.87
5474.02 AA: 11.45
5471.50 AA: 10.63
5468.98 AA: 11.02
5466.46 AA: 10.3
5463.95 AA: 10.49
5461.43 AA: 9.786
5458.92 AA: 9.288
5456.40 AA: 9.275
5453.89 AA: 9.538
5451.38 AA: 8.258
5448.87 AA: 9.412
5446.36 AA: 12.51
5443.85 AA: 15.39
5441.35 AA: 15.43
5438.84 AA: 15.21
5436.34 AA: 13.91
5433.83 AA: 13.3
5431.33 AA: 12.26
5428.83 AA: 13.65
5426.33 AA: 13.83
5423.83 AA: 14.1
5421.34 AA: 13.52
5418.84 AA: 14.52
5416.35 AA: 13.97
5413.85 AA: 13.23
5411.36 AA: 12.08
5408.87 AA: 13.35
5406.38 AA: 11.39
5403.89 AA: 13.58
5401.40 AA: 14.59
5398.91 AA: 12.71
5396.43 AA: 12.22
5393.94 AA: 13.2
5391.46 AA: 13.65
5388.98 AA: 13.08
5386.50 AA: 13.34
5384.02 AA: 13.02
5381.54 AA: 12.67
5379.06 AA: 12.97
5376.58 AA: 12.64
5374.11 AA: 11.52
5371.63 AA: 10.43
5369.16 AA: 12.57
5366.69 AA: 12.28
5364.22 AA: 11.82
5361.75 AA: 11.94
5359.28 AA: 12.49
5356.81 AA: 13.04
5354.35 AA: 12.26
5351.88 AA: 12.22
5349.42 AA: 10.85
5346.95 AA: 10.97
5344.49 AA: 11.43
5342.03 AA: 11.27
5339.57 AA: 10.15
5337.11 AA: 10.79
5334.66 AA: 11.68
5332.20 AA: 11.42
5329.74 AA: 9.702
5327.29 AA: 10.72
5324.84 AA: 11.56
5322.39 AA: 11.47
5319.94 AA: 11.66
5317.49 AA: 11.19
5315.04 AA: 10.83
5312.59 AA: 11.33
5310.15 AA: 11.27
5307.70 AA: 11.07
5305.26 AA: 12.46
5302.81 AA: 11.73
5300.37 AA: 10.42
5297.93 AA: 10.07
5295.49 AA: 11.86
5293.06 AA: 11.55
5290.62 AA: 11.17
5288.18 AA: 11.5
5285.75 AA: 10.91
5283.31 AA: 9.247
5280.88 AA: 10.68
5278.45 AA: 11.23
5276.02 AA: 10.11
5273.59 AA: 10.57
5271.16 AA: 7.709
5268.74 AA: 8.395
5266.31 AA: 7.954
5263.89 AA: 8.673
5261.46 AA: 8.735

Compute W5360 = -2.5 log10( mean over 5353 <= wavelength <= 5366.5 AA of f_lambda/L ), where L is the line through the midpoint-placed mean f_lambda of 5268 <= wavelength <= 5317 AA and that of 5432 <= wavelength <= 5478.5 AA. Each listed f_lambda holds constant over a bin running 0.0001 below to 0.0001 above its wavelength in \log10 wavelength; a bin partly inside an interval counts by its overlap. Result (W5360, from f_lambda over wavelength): -0.12 mag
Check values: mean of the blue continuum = 10.7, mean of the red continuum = 11.5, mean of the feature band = 12.3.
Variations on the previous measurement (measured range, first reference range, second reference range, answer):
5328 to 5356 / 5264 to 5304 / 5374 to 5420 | 0.05 mag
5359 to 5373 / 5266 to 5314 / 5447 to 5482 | -0.14 mag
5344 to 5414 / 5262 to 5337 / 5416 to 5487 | -0.10 mag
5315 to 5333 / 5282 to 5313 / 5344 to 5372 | 0.04 mag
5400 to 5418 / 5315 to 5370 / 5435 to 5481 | -0.16 mag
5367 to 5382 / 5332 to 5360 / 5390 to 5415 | 0.01 mag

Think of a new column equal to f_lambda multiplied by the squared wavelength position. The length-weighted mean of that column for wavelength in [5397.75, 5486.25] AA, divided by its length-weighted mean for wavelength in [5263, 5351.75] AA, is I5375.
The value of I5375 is 1.19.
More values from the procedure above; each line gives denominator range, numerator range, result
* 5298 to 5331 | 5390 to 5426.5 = 1.24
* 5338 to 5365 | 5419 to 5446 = 1.24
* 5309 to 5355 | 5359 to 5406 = 1.15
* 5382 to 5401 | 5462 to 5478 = 0.85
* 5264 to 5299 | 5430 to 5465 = 1.23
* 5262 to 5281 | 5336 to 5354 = 1.23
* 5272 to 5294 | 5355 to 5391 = 1.20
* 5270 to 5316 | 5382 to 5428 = 1.28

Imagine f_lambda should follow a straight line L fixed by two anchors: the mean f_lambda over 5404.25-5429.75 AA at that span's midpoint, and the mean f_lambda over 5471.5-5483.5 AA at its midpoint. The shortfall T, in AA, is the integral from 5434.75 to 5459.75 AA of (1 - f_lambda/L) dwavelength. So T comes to 1.0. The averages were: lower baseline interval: 13.4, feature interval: 11.9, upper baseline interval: 11.3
